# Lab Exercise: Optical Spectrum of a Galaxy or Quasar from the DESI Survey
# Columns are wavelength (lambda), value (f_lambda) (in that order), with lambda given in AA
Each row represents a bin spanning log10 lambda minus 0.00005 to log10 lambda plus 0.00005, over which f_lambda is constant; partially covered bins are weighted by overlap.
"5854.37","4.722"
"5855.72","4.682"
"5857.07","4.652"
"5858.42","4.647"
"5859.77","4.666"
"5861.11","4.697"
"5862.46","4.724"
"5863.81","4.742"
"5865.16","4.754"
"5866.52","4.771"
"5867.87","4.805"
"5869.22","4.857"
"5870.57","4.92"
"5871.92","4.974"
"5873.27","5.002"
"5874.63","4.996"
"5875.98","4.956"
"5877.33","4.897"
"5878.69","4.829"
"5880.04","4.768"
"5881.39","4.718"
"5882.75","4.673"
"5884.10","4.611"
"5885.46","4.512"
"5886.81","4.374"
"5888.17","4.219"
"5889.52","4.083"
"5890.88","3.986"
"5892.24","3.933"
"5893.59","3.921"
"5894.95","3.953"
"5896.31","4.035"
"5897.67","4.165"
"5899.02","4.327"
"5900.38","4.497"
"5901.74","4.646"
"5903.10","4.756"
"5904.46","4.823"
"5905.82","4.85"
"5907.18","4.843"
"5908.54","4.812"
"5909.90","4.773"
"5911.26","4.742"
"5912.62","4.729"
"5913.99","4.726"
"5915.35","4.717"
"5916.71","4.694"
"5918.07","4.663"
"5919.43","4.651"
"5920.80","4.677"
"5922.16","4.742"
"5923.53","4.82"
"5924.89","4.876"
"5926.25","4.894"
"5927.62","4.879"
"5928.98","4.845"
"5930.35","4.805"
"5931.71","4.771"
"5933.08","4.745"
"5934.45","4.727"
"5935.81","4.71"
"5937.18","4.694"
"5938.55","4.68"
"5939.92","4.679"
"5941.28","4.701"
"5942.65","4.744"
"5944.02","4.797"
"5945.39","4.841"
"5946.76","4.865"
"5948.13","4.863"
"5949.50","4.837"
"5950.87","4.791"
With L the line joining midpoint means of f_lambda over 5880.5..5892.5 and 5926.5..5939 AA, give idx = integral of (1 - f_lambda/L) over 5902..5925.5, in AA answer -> -0.8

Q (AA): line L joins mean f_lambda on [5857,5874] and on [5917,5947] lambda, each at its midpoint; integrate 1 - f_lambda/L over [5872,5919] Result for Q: 2.03 AA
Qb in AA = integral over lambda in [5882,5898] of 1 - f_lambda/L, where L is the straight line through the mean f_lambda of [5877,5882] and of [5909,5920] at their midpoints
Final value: 1.9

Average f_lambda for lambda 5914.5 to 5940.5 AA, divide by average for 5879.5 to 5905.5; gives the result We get 1.09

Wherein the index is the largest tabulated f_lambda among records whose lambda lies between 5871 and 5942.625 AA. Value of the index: 5.002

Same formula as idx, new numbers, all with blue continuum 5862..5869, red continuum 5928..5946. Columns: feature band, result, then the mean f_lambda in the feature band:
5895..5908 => 0.6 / 4.52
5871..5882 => -0.3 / 4.9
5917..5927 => 0.0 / 4.76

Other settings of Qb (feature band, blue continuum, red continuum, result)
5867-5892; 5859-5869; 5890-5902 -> -1.2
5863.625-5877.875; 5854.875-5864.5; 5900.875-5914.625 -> -0.5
